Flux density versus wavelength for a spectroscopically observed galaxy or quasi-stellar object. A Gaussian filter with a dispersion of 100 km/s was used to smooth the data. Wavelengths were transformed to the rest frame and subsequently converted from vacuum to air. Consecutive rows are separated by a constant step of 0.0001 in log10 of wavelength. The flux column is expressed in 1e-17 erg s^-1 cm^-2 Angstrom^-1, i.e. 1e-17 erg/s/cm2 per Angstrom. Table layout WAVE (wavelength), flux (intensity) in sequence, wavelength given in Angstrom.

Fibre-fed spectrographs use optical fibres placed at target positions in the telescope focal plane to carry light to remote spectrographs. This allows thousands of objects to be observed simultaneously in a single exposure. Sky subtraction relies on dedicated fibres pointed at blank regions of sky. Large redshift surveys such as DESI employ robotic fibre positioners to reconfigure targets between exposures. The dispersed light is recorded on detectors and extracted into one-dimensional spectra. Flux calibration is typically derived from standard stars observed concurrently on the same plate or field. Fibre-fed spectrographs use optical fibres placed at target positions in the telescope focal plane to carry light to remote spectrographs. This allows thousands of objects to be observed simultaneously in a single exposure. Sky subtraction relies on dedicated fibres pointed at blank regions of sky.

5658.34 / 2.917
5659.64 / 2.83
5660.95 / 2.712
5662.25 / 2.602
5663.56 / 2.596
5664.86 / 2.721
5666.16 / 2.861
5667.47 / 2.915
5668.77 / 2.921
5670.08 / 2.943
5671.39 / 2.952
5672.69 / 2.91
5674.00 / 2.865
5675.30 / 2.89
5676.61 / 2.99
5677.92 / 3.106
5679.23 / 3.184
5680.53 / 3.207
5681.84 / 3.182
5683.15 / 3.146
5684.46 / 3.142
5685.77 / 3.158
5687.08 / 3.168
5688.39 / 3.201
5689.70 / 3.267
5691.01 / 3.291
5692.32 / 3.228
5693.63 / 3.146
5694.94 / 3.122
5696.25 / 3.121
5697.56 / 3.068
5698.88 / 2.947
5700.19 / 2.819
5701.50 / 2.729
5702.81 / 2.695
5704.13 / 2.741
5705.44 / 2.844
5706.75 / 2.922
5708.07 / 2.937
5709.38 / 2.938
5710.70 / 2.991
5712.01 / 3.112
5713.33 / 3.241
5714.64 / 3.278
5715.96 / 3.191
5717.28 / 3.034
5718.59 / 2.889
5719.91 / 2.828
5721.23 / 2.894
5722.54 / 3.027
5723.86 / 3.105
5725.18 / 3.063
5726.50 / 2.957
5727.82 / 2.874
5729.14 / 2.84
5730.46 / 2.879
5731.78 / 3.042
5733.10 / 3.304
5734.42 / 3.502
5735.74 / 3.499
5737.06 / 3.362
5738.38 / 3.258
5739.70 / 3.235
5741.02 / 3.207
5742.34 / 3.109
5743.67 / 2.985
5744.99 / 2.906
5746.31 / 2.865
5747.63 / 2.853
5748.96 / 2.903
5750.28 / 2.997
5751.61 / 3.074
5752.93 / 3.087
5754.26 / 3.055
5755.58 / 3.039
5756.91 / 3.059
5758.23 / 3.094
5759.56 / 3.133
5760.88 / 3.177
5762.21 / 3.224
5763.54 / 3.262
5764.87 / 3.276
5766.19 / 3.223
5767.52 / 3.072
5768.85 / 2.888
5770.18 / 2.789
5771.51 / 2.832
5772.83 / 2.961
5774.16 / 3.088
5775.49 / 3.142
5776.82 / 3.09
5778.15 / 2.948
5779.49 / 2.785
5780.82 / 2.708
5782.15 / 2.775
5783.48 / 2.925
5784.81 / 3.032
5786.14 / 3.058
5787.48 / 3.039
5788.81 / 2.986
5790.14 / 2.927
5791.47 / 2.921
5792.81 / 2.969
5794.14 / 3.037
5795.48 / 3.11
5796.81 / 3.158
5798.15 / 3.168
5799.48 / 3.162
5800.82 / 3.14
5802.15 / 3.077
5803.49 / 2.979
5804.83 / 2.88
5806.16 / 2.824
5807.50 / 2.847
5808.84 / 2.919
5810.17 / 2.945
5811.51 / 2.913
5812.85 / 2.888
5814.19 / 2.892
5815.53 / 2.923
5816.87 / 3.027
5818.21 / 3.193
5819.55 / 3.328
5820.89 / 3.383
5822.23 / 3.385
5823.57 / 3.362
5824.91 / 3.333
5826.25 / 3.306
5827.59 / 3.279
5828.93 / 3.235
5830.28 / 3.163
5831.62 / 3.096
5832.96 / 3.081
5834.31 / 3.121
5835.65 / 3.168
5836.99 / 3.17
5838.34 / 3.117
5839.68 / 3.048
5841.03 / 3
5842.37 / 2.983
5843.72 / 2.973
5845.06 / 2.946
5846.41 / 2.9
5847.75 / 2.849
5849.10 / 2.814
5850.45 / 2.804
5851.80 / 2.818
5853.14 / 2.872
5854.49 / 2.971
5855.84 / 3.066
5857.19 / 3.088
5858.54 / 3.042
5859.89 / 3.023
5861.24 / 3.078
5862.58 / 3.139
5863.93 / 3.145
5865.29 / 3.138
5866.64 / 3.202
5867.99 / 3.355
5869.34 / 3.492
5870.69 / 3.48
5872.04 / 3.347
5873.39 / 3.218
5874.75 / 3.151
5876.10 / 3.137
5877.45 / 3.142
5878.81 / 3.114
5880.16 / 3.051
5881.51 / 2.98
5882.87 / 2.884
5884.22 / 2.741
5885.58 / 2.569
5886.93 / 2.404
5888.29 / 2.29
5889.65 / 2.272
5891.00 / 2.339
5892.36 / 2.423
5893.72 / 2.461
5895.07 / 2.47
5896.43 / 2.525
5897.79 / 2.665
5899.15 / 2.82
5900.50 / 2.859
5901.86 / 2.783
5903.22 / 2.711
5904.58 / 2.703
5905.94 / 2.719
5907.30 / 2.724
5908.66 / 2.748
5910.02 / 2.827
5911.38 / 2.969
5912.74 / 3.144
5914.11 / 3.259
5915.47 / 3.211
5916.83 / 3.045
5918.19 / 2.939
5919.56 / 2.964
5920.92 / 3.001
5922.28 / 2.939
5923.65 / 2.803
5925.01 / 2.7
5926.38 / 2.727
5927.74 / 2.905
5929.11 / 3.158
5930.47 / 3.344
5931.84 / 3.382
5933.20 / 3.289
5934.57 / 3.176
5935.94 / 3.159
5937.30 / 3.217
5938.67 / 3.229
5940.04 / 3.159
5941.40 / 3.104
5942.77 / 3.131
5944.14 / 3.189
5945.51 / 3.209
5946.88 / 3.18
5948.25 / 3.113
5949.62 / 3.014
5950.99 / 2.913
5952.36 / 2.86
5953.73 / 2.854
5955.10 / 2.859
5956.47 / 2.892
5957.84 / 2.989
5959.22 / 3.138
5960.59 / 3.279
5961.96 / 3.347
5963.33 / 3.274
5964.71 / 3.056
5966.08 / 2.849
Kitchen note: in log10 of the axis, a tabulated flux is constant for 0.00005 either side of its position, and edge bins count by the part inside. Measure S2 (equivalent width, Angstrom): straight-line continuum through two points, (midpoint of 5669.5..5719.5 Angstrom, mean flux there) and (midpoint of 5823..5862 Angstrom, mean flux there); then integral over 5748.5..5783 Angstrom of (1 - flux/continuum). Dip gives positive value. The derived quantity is 0.3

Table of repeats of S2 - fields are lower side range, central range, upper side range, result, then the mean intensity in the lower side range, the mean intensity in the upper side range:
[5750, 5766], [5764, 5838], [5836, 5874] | 1.2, 3.13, 3.08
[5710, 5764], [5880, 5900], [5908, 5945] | 3.2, 3.08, 3.06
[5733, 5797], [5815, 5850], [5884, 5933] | -2.2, 3.06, 2.8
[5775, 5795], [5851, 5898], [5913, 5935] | 1.5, 2.95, 3.05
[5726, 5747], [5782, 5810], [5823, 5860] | 0.8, 3.12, 3.06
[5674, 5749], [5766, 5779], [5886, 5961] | 0.1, 3.06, 2.91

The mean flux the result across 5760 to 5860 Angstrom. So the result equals 3.04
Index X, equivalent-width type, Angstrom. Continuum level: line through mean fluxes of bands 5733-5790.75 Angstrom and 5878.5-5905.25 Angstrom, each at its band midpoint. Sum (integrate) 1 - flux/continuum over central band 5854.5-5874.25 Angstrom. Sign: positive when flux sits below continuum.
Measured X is -3.3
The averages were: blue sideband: 3.06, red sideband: 2.65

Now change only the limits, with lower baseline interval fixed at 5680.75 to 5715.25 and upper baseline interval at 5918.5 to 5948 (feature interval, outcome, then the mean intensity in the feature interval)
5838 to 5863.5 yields 0.86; 2.98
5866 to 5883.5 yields -0.65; 3.2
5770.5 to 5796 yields 0.89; 2.96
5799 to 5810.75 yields 0.38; 2.97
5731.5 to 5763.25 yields -0.65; 3.13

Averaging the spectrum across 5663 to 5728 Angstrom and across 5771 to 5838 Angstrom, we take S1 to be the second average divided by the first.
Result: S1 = 1.02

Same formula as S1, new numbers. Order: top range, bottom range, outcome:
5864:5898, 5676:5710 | 0.94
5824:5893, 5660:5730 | 1.01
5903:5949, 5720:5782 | 0.99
